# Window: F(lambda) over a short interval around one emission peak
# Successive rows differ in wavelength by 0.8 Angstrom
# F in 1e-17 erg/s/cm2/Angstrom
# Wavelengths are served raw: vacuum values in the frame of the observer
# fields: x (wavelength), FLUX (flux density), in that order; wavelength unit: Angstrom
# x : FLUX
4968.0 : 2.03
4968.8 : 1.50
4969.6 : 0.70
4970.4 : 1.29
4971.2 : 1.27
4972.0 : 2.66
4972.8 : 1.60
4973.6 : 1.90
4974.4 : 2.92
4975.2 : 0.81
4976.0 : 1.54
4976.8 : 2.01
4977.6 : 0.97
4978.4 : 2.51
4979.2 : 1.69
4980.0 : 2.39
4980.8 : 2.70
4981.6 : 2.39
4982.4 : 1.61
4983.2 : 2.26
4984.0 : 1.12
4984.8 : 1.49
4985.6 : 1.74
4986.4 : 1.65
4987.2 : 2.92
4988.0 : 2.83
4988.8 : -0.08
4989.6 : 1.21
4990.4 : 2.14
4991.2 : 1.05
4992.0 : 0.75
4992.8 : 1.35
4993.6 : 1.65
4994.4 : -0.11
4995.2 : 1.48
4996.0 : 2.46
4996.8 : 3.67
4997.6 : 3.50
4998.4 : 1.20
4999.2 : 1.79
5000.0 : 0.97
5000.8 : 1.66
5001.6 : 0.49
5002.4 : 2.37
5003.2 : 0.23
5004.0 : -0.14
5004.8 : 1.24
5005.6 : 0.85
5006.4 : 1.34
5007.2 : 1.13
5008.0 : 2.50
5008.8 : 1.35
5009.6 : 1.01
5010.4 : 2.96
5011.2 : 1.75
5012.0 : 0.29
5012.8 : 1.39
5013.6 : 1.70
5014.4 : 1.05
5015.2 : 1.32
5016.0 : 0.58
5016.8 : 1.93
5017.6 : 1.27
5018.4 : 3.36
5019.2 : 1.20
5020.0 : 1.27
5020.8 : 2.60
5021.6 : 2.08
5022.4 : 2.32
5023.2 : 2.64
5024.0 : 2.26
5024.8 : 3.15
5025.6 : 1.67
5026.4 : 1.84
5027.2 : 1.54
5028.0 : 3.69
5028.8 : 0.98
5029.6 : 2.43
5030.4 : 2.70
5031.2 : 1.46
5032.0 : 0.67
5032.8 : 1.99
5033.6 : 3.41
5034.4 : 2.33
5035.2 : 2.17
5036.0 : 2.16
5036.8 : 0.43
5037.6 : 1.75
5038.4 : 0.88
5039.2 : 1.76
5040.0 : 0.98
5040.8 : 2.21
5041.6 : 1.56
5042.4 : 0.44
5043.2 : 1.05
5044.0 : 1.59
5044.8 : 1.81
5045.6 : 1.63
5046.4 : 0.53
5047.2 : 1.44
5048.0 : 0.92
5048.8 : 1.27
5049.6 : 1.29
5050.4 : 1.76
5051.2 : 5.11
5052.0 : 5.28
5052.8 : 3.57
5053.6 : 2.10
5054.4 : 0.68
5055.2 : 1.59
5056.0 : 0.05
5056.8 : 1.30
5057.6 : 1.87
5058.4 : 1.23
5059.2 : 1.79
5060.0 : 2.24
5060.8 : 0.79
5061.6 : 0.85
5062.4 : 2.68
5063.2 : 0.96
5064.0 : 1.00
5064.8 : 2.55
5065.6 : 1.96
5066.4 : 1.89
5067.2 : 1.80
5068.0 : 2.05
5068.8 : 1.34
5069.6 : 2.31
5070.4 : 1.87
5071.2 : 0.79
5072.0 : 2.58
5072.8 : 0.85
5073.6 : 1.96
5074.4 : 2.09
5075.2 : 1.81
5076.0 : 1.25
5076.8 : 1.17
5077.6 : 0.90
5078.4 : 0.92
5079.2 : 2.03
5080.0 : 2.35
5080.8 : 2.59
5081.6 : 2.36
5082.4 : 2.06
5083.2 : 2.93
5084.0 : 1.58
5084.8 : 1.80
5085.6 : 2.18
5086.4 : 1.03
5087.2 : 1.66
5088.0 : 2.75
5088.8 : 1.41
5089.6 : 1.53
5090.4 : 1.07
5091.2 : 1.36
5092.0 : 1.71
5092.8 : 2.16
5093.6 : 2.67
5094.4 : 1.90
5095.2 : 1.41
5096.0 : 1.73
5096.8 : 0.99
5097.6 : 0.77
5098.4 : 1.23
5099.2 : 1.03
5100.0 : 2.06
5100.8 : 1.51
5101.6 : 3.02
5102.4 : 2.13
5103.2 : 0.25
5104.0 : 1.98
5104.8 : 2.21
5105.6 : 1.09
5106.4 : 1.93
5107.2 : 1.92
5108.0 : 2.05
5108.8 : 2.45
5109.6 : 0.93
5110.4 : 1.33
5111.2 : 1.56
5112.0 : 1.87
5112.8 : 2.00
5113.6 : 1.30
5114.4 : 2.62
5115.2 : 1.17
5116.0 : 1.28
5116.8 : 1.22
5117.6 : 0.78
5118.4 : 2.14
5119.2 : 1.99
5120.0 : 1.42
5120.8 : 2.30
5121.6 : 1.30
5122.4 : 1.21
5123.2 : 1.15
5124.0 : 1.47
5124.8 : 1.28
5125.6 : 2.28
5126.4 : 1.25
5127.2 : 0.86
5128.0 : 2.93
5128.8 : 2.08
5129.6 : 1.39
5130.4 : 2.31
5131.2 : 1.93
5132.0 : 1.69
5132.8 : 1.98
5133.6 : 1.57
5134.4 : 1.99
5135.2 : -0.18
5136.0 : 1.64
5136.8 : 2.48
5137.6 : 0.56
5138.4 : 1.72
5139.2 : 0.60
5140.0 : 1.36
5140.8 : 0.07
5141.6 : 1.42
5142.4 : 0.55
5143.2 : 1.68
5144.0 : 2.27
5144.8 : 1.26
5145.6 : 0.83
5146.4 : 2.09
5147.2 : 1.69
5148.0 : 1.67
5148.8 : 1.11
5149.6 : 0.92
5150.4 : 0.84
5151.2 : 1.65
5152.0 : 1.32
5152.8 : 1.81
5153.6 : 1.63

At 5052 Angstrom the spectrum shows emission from H-gamma 4340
